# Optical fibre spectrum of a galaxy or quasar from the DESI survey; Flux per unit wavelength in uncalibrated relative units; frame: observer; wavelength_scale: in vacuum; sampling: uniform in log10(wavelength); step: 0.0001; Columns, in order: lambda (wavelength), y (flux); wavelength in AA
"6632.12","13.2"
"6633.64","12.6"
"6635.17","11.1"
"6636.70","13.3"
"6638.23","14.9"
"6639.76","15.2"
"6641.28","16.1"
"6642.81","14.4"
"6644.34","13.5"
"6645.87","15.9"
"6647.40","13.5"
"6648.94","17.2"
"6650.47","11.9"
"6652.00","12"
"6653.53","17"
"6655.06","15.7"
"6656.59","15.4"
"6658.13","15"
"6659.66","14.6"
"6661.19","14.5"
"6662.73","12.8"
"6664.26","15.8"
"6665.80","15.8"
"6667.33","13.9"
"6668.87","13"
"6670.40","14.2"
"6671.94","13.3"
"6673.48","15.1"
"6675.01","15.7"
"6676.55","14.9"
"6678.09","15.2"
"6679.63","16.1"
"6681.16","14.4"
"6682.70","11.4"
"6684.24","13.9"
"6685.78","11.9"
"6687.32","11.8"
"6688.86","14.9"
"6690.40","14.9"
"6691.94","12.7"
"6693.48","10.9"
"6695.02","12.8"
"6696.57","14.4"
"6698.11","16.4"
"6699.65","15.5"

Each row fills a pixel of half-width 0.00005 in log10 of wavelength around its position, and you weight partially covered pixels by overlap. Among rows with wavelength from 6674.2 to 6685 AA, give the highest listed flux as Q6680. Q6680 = 16.1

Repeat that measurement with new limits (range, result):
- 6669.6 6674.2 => 15.1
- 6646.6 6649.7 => 17.2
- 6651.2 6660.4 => 17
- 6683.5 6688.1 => 13.9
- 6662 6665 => 15.8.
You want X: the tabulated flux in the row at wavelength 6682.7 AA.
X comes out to 11.4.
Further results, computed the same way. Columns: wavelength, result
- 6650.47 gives 11.9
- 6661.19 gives 14.5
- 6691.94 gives 12.7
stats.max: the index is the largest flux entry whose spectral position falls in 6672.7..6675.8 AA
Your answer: 15.7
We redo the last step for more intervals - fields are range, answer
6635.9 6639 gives 14.9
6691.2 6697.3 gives 14.4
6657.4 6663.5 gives 15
